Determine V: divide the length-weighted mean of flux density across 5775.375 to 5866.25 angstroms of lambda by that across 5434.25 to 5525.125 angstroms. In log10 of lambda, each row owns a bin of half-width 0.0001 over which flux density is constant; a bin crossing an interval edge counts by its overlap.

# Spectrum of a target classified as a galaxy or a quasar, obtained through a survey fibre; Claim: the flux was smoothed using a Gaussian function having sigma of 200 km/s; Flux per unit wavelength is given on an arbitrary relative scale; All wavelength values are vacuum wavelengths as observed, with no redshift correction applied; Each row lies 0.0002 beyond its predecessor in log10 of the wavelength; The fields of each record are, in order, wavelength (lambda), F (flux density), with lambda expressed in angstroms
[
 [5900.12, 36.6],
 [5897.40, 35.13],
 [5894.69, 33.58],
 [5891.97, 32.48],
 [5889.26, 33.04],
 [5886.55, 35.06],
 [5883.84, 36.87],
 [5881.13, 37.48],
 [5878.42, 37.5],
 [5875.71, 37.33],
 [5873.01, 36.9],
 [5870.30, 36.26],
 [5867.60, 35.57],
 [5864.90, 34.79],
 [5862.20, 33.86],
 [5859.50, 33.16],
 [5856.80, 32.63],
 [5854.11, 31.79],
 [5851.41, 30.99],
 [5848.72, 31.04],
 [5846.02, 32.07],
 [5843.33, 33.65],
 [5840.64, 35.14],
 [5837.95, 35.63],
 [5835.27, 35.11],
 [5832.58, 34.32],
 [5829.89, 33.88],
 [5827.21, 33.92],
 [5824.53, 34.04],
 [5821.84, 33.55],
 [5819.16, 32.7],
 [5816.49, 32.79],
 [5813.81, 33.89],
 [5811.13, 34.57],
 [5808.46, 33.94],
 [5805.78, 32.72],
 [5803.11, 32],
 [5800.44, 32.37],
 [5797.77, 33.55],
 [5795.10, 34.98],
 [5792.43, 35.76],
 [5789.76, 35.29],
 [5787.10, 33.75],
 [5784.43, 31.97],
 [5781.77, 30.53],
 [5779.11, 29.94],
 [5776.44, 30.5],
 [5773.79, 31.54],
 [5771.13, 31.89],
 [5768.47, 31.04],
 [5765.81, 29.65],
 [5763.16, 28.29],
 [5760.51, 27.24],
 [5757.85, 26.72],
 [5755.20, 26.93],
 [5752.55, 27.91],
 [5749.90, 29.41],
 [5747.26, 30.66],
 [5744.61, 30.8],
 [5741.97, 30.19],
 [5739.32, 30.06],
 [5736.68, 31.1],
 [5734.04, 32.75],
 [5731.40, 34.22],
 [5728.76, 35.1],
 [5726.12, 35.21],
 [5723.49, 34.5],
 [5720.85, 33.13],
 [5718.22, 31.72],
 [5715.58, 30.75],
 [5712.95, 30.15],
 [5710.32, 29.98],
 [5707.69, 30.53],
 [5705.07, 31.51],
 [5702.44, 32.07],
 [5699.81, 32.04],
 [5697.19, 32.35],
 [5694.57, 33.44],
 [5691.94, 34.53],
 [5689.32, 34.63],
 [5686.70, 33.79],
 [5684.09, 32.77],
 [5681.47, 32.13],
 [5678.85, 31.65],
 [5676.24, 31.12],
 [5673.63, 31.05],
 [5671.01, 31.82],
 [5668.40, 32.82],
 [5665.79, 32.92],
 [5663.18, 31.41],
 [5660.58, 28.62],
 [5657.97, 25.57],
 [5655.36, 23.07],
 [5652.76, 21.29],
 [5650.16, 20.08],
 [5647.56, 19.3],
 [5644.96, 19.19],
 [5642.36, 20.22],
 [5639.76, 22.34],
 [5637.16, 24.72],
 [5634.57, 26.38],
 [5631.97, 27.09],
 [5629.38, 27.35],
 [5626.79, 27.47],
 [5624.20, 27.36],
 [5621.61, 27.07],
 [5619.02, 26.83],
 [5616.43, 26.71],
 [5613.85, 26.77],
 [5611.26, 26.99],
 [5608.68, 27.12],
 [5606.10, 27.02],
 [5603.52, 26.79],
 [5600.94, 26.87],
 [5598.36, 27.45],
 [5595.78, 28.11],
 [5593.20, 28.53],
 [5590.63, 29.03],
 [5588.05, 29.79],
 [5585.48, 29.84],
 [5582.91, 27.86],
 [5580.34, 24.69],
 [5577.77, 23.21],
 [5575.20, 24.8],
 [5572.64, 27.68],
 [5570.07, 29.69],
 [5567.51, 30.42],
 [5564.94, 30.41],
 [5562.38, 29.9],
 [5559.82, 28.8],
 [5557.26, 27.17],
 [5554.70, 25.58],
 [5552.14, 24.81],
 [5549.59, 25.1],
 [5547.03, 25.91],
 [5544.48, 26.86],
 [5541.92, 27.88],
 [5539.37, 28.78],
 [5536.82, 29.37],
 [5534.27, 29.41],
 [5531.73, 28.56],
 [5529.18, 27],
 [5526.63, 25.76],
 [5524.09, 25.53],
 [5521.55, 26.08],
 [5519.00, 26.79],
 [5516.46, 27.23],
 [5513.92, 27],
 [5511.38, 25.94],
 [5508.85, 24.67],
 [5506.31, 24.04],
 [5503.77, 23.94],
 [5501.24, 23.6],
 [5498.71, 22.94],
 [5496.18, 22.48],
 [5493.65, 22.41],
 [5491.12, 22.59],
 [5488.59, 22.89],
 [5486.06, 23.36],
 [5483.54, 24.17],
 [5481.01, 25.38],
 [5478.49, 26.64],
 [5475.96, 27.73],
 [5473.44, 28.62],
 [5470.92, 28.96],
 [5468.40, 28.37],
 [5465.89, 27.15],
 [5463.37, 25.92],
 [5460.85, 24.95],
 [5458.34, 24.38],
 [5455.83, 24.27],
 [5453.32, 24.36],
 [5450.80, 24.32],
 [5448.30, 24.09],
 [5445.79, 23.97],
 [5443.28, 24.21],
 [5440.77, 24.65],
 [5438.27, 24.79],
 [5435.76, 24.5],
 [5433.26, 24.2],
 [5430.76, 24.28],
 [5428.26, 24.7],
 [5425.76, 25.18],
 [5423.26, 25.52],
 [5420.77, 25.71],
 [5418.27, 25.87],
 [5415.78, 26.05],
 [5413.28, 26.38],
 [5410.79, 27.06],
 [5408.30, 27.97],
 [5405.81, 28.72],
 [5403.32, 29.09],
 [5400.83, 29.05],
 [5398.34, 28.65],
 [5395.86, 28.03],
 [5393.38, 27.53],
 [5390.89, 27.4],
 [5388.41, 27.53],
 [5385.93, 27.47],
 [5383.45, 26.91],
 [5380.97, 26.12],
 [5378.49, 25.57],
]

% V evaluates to 1.3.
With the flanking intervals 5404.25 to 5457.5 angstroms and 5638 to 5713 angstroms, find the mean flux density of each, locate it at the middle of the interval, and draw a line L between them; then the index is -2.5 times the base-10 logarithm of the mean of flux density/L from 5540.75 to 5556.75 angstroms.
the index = 0.042 mag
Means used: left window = 25.3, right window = 29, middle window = 26.1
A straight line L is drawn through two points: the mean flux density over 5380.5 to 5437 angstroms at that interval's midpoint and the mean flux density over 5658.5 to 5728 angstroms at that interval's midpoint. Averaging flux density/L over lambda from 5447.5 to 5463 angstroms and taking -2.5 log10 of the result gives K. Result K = 0.13 mag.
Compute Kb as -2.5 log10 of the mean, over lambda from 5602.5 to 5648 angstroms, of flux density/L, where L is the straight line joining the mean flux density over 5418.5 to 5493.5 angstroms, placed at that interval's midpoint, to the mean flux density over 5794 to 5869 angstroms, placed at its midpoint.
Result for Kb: 0.14 mag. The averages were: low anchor 25.1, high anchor 33.5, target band 25.5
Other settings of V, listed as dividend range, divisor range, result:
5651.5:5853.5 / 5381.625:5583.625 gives 1.21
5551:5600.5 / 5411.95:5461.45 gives 1.12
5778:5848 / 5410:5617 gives 1.28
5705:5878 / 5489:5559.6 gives 1.26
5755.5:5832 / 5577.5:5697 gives 1.16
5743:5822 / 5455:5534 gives 1.24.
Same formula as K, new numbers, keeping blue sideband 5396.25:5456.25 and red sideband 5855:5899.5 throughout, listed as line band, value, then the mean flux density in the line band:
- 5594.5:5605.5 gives 0.08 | 27.3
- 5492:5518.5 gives 0.12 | 24.5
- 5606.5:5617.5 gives 0.10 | 26.9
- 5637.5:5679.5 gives 0.17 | 26.3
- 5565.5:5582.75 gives 0.07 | 27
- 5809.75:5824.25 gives 0.01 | 33.5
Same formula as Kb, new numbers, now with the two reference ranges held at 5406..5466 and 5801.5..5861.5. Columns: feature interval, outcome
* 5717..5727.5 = -0.09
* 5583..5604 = 0.00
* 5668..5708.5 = -0.07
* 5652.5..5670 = 0.05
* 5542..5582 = 0.03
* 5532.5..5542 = -0.07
